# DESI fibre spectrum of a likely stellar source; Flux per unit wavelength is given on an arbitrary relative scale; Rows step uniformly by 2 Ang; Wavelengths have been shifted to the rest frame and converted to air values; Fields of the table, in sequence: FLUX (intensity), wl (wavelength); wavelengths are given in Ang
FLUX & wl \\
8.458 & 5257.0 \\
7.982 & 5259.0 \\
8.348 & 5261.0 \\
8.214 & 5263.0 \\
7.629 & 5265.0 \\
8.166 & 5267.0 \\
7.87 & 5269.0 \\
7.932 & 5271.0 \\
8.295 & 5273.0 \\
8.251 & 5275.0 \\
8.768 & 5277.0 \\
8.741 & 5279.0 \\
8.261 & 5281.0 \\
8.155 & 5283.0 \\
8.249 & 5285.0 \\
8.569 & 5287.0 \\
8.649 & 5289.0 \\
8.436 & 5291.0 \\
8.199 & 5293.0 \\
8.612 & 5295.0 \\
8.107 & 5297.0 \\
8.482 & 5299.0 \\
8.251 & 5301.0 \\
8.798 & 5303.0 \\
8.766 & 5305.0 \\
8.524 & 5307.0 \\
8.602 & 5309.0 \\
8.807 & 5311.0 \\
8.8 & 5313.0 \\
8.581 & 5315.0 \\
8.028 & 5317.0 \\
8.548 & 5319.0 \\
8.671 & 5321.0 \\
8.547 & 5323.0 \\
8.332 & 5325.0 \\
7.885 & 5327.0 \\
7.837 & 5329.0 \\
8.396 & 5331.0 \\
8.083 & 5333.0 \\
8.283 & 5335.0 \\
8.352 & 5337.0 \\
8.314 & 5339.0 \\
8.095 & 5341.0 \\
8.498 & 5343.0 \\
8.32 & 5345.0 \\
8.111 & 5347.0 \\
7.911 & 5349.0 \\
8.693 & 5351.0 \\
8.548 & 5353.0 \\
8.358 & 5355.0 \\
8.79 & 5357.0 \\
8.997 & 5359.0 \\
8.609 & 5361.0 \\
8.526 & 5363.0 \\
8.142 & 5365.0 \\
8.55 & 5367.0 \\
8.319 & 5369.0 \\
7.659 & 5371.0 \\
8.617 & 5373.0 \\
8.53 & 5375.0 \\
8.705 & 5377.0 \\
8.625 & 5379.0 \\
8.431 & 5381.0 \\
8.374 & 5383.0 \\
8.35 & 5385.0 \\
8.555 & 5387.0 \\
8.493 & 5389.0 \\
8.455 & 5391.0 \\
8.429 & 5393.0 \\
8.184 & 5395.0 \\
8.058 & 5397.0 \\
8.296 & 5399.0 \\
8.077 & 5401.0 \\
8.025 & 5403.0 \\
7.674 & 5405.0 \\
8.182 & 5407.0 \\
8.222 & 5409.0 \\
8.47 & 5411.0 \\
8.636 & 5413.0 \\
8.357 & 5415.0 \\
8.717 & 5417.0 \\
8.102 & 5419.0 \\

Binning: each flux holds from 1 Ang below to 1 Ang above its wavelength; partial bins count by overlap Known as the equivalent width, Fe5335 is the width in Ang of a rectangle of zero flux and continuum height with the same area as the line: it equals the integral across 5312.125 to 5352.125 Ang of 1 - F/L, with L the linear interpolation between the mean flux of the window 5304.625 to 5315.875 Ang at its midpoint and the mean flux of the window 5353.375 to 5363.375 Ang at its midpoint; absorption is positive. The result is 1.6 Ang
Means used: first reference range 8.68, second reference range 8.66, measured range 8.31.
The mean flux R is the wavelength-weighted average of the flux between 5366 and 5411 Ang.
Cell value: 8.31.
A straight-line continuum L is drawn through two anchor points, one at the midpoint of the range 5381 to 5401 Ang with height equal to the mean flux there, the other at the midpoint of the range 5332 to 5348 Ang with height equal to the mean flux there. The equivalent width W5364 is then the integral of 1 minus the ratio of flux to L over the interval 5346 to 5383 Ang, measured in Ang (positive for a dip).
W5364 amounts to -0.7 Ang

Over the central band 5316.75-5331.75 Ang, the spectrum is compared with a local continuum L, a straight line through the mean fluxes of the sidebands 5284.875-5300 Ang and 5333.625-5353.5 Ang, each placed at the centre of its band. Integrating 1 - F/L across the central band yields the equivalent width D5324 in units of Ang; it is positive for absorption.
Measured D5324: 0.1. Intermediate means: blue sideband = 8.42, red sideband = 8.3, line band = 8.29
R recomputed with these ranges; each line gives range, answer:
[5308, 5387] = 8.41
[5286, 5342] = 8.41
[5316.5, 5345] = 8.28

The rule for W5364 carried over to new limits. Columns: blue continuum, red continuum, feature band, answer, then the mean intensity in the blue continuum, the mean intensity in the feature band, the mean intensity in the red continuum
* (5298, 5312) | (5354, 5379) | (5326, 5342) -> 0.7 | 8.6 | 8.16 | 8.49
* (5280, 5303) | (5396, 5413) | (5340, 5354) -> -0.1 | 8.38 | 8.31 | 8.16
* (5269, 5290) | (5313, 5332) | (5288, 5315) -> -0.6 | 8.36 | 8.54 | 8.34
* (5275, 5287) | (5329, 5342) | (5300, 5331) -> -0.6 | 8.43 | 8.46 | 8.22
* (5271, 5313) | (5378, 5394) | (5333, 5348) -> 0.4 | 8.47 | 8.27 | 8.46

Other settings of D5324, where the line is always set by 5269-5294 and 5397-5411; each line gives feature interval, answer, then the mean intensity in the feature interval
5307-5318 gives -0.36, 8.56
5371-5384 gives -0.51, 8.48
